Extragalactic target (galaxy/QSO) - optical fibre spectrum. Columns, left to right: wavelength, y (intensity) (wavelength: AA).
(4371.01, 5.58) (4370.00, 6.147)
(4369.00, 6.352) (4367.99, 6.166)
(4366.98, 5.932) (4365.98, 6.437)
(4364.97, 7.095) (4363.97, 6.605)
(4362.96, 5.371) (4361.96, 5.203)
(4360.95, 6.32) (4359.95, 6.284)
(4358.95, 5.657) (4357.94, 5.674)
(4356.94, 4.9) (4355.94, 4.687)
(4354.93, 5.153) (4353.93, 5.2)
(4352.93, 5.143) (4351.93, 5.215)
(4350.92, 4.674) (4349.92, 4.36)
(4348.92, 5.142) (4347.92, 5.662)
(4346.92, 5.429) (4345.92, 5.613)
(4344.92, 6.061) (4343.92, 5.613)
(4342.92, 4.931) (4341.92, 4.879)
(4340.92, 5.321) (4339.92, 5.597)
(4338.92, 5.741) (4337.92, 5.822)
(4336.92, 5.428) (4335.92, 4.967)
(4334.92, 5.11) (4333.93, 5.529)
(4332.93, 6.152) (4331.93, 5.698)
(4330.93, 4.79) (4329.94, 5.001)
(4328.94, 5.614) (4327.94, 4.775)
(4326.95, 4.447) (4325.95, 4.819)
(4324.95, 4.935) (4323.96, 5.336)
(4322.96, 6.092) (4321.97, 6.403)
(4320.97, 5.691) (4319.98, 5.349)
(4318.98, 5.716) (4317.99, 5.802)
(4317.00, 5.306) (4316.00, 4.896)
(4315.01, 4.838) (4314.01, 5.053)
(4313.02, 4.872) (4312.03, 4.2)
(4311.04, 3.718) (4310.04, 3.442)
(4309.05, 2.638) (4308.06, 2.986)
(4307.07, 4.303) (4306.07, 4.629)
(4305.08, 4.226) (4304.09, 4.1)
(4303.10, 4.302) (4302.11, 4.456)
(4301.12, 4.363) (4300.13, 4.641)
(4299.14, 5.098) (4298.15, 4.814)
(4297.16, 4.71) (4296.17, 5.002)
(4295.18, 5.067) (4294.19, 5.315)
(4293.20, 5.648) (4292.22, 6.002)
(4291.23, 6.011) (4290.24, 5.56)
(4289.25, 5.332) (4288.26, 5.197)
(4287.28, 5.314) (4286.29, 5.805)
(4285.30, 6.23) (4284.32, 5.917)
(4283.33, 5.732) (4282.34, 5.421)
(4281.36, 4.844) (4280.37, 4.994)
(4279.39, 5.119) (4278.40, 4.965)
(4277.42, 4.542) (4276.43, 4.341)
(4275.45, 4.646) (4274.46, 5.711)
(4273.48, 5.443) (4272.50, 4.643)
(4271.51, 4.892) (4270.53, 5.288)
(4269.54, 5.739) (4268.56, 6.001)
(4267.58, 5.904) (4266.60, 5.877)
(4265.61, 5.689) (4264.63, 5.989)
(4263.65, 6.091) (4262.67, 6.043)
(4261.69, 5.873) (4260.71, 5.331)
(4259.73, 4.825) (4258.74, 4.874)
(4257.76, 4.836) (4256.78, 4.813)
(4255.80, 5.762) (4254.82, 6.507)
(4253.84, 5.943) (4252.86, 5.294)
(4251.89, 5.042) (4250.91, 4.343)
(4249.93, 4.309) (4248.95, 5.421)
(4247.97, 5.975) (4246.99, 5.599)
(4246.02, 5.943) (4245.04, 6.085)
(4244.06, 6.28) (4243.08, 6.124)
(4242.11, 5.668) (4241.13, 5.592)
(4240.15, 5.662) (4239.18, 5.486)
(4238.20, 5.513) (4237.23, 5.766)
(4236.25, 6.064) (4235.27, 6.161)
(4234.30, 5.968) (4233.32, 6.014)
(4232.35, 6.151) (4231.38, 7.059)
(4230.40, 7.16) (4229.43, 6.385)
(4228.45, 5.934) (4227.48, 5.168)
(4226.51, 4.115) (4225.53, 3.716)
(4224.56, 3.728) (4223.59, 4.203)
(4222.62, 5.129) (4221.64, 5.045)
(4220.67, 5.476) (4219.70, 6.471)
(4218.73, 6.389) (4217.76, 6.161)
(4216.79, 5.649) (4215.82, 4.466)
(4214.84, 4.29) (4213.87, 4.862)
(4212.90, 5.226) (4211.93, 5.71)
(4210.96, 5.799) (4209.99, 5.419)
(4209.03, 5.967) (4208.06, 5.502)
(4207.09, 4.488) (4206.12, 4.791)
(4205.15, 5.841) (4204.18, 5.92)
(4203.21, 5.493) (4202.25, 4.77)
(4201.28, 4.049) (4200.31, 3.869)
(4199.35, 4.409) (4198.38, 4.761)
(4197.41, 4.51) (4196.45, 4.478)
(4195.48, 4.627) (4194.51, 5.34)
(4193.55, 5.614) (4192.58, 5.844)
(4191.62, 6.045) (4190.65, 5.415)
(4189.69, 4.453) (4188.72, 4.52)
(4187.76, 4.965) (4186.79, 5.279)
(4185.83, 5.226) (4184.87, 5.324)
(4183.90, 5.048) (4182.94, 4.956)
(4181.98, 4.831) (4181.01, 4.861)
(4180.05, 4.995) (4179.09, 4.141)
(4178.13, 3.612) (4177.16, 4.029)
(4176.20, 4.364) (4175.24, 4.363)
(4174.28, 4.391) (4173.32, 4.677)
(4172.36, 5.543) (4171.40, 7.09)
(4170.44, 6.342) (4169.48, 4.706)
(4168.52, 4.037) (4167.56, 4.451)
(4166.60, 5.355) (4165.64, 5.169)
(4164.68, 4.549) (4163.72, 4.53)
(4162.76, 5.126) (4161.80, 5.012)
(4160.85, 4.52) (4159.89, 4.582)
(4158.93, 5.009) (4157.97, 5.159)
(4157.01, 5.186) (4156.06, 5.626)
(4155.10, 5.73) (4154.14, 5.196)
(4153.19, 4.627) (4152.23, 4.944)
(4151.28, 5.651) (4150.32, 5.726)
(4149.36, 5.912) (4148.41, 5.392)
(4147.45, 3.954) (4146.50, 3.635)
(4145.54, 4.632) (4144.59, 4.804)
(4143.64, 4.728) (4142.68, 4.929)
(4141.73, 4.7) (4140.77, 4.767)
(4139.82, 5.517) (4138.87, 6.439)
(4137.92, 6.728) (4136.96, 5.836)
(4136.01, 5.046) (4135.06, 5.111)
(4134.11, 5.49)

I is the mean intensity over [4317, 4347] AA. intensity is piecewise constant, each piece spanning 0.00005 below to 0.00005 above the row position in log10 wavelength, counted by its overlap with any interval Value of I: 5.42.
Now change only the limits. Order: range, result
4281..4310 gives 4.93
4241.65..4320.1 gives 5.17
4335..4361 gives 5.34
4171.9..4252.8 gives 5.23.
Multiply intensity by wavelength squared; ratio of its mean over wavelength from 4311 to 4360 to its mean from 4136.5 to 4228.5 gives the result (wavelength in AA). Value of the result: 1.12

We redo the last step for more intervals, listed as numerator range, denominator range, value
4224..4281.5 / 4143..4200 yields 1.15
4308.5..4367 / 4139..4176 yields 1.15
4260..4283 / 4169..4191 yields 1.14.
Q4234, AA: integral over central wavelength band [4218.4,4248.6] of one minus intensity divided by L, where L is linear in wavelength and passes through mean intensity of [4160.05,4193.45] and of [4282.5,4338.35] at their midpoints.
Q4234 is -4.1 AA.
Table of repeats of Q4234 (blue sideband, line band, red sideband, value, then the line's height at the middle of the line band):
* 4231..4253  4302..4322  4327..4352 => 3.1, 5.43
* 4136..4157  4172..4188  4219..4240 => 1.9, 5.35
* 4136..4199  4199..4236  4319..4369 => -1.4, 5.15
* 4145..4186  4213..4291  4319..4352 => -4.9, 5.14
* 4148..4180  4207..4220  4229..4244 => 0.6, 5.72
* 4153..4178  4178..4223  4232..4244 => 2.3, 5.39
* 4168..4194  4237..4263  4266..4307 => -2.1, 5.1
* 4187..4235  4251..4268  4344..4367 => -0.6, 5.36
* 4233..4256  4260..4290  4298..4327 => -1.0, 5.25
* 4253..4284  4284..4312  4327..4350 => 3.0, 5.37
